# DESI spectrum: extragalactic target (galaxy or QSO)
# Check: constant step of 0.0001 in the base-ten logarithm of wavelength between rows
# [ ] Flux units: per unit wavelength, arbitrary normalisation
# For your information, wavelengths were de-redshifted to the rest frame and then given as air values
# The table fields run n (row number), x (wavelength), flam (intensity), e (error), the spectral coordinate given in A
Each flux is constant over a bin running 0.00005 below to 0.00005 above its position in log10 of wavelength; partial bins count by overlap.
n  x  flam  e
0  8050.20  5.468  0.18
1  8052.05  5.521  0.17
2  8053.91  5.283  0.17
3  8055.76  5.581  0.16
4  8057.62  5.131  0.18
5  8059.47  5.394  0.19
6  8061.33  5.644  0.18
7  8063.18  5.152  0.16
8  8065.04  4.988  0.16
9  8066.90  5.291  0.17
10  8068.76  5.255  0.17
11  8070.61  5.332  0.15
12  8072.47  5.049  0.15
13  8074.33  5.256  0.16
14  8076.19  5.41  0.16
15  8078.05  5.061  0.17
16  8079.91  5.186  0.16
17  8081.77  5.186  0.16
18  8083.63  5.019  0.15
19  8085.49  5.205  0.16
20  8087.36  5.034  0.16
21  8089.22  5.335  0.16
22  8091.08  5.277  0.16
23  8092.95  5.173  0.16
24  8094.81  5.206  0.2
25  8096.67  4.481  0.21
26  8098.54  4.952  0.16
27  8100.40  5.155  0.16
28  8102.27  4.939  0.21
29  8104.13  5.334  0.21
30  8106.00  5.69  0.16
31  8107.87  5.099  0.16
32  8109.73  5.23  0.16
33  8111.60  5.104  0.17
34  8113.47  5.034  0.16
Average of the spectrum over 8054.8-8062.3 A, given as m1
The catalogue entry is 5.44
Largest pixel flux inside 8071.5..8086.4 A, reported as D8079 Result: 5.41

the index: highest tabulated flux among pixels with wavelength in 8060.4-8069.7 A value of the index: 5.644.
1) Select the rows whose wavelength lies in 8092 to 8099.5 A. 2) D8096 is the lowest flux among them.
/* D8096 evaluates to 4.481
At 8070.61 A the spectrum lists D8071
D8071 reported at 5.332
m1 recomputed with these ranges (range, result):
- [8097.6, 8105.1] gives 5.1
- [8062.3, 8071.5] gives 5.2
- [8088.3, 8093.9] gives 5.26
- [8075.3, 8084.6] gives 5.17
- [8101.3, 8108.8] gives 5.26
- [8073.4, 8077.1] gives 5.33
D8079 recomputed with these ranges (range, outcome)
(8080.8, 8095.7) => 5.335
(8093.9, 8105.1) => 5.334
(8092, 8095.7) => 5.206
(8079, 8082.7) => 5.186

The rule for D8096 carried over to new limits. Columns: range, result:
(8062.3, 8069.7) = 4.988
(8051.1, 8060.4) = 5.131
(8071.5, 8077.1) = 5.049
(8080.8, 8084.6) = 5.019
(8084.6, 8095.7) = 5.034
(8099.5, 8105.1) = 4.939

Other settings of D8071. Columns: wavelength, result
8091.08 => 5.277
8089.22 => 5.335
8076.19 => 5.41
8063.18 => 5.152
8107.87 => 5.099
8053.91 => 5.283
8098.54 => 4.952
